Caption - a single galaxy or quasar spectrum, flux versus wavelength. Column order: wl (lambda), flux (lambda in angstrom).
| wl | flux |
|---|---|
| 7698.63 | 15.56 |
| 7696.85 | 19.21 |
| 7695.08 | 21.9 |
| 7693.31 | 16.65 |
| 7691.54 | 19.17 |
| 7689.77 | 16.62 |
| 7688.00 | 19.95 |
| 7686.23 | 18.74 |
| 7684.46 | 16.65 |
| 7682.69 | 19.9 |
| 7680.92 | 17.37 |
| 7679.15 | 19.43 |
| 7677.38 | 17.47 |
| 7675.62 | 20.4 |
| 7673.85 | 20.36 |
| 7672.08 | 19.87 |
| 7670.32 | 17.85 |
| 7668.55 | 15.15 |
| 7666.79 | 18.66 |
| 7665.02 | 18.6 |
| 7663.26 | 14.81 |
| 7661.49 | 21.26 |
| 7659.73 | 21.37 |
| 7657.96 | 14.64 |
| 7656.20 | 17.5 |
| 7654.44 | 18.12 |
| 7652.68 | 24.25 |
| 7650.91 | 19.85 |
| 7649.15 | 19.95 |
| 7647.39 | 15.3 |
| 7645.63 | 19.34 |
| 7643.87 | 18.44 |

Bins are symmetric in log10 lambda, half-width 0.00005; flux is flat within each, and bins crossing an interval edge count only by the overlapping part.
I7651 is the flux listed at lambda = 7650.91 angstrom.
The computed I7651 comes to 19.85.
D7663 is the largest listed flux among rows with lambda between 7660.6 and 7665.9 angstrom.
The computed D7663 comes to 21.26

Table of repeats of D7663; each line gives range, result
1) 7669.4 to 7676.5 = 20.4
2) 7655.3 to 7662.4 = 21.37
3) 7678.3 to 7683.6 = 19.9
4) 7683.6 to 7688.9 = 19.95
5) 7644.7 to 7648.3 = 19.34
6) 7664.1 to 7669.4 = 18.66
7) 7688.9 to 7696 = 21.9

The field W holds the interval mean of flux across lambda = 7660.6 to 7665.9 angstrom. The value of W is 18.2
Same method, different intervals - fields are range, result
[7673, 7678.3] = 19.4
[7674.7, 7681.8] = 18.7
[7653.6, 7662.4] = 18.6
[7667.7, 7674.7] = 18.3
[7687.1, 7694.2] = 18.1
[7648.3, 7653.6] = 21.3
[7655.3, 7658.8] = 16.1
